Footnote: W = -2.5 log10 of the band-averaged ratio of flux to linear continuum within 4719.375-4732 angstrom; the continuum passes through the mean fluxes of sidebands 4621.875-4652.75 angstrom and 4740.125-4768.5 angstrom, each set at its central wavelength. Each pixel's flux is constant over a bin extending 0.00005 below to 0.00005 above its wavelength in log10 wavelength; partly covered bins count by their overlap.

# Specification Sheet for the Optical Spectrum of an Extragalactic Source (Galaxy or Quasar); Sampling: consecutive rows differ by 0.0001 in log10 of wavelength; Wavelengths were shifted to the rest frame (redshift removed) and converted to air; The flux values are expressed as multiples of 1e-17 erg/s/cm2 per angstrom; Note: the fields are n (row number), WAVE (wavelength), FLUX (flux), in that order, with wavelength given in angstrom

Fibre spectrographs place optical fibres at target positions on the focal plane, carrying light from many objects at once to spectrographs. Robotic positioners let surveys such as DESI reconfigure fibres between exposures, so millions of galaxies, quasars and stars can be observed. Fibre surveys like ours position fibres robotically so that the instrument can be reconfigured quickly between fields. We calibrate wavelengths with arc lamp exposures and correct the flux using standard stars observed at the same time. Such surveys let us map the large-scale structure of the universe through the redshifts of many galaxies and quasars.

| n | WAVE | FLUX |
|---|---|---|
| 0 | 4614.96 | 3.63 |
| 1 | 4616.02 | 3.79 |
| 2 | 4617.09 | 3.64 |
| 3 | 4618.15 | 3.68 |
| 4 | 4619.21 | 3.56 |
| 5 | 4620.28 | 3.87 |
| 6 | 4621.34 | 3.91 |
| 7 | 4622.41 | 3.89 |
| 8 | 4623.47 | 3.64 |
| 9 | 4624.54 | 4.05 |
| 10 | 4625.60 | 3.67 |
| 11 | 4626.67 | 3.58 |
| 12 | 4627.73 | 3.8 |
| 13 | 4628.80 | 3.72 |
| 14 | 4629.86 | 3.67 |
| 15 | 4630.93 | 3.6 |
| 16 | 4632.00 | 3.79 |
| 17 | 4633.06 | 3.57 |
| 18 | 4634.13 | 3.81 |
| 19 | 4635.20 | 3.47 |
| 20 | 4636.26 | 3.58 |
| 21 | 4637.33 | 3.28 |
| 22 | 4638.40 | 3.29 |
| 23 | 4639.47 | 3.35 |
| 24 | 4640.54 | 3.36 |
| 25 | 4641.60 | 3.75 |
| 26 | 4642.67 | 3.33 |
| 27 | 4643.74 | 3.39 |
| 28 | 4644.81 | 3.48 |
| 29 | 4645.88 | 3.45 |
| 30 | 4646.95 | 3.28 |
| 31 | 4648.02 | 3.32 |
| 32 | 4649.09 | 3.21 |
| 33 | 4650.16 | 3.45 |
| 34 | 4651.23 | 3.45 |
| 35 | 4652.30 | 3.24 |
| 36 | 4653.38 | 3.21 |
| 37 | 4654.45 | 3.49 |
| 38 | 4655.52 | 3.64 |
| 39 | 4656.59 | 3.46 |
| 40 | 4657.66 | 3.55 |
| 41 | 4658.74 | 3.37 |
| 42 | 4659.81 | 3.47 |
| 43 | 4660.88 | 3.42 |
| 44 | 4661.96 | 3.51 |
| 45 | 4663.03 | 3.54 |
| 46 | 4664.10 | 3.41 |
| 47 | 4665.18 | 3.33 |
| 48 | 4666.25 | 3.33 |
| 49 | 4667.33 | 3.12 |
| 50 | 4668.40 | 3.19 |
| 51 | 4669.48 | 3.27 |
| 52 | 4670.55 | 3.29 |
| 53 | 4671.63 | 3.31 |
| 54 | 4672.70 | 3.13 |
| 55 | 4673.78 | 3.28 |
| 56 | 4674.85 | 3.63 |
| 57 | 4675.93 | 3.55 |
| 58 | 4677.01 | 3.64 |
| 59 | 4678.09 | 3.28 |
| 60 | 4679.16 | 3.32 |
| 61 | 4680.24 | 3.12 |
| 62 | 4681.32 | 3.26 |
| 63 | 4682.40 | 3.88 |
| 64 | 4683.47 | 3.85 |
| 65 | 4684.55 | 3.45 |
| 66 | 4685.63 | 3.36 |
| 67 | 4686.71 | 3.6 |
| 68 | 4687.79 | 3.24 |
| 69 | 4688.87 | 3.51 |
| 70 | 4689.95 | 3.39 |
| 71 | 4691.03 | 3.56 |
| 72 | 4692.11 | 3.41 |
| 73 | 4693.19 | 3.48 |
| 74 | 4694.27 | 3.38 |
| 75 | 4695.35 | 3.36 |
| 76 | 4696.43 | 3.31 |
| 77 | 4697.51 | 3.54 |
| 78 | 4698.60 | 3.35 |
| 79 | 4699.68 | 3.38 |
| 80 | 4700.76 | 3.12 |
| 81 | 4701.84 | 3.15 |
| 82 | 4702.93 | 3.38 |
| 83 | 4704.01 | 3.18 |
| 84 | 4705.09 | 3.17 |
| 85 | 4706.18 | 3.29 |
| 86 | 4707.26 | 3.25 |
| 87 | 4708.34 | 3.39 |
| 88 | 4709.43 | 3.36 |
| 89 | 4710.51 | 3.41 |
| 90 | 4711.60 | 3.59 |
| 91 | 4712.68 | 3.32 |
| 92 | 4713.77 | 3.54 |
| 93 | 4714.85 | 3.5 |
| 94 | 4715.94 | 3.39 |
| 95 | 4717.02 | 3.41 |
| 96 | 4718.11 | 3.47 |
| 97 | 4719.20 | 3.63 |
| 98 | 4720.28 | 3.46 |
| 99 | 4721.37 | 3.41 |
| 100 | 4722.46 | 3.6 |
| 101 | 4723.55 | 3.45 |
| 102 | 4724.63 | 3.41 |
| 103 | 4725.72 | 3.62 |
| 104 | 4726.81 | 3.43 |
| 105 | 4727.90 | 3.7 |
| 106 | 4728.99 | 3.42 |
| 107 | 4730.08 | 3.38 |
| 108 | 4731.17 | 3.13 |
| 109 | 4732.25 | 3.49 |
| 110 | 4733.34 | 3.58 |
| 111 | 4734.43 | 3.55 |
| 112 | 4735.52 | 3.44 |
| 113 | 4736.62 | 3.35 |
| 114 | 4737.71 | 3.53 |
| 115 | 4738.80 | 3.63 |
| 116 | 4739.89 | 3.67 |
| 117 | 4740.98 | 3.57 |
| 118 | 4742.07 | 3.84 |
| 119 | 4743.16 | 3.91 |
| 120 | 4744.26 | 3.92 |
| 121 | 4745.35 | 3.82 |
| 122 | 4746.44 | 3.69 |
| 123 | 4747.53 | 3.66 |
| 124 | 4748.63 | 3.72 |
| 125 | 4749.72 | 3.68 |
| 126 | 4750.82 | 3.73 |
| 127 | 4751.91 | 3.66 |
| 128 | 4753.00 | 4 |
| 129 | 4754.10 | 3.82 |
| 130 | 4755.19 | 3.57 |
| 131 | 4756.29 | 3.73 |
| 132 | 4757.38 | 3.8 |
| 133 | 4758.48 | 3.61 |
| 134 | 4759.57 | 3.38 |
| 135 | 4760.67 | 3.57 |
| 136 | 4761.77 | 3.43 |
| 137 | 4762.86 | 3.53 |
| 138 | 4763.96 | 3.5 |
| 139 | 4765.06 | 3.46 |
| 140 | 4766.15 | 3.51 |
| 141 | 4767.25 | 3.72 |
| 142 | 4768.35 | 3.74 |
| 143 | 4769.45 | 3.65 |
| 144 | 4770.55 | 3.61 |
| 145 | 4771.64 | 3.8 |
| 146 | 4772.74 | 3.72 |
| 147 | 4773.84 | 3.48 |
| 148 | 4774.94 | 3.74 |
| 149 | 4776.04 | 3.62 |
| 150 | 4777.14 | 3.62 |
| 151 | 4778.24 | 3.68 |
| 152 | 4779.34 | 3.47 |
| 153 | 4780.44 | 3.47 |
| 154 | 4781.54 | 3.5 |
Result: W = 0.05 mag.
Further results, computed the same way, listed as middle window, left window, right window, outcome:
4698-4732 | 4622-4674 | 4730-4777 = 0.05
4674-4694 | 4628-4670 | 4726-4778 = 0.01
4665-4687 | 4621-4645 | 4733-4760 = 0.08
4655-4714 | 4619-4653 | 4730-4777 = 0.06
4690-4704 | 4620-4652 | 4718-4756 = 0.07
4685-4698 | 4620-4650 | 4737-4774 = 0.06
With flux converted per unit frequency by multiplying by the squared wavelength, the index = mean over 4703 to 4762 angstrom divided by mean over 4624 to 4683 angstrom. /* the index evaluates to 1.1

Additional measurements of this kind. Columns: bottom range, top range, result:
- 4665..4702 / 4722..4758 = 1.10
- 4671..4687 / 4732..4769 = 1.09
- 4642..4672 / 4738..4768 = 1.13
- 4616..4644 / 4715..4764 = 1.03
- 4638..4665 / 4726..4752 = 1.09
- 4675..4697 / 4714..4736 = 1.02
